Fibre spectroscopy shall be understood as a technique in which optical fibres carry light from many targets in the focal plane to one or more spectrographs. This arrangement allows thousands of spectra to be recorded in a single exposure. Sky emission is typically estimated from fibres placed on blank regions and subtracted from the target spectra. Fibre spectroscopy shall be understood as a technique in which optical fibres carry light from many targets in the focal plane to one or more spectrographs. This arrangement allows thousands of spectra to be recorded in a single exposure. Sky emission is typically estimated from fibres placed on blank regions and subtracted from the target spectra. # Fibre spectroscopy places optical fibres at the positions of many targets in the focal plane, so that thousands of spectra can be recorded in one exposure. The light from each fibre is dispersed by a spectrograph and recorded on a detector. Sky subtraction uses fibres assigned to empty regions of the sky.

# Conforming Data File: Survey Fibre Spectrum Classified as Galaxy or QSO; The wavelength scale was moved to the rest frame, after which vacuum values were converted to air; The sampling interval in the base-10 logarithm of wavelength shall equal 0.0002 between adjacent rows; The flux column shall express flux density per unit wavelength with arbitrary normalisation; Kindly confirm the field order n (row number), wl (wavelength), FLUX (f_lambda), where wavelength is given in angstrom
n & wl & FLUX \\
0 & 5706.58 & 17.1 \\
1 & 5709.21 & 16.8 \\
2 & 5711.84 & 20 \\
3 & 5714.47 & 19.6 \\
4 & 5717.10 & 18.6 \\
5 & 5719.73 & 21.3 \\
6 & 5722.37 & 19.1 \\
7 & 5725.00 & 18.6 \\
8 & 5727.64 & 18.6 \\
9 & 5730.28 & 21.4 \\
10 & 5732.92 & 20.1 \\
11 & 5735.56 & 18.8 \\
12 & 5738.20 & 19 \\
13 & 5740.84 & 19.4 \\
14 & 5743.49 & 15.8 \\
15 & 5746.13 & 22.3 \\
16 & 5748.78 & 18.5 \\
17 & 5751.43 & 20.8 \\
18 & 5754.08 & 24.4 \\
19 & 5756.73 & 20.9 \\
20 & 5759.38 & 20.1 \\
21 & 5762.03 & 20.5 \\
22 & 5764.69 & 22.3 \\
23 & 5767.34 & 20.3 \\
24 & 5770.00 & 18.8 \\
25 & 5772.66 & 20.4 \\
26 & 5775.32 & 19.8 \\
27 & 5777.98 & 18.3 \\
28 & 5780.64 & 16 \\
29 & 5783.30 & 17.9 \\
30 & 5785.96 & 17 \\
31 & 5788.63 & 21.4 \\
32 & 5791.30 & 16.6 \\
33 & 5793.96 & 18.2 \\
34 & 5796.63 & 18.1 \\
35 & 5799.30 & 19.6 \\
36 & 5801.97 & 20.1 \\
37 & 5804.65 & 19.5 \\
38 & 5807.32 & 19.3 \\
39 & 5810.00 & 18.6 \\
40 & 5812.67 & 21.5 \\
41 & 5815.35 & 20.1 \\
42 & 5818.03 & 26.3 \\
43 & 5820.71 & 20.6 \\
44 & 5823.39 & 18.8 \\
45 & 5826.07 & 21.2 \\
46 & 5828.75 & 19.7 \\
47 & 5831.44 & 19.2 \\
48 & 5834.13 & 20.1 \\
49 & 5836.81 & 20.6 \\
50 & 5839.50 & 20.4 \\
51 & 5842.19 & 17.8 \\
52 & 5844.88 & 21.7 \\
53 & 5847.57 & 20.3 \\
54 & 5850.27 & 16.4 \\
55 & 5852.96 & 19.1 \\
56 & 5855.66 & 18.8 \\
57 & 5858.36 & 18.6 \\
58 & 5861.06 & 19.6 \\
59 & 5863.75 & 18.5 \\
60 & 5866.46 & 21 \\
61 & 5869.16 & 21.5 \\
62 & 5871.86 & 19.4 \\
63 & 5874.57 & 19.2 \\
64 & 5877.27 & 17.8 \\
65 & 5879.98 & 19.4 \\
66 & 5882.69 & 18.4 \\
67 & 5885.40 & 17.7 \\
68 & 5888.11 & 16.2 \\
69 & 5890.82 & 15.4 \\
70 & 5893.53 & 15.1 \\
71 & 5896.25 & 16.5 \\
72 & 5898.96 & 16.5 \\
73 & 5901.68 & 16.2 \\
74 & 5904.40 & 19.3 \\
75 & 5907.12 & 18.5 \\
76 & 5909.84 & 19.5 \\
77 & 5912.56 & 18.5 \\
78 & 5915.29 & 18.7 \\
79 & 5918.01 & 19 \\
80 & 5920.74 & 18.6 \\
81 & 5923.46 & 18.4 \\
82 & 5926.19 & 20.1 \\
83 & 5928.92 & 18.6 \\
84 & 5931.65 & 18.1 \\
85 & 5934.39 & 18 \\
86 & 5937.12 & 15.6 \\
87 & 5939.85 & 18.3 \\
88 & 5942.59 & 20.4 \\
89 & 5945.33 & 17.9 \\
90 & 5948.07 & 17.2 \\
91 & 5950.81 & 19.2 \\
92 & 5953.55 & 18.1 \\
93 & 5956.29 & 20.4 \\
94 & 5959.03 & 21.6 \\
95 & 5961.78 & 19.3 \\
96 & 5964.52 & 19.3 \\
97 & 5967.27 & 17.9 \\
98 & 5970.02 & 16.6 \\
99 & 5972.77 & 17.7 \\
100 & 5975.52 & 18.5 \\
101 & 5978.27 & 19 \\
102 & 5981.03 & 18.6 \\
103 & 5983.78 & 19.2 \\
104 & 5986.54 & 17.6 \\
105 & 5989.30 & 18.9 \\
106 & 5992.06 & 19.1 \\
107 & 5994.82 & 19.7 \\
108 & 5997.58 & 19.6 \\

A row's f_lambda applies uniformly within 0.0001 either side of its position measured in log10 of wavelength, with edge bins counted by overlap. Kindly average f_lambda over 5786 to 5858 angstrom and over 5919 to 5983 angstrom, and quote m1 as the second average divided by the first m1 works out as 0.9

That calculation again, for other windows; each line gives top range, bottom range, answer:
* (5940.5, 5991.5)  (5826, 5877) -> 0.96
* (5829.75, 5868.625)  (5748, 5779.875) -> 0.96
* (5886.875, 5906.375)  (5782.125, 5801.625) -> 0.89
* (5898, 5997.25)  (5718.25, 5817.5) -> 0.95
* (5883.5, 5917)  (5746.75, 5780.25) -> 0.85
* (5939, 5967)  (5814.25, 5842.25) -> 0.93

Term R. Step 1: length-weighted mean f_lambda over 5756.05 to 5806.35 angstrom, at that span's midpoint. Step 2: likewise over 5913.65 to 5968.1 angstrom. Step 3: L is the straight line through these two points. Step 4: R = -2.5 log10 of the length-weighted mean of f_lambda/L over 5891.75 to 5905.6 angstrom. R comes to 0.14 mag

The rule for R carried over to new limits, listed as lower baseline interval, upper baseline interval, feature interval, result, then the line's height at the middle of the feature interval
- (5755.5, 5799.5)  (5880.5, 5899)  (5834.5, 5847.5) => -0.14 mag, 17.8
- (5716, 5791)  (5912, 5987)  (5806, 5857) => -0.04 mag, 19.2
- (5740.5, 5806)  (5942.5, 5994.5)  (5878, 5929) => 0.06 mag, 19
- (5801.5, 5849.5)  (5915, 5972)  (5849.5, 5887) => 0.04 mag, 19.7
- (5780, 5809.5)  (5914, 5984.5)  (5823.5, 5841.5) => -0.08 mag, 18.6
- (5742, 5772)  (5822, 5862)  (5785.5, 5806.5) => 0.06 mag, 20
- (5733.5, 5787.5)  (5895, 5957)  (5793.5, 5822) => -0.06 mag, 19.2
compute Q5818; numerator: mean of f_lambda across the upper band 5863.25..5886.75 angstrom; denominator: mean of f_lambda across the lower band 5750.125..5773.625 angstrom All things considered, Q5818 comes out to 0.92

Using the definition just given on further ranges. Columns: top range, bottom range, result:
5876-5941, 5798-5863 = 0.90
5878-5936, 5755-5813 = 0.93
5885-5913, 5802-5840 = 0.84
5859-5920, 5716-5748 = 0.94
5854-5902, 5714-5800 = 0.93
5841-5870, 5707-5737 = 1.00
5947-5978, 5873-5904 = 1.09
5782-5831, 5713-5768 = 0.98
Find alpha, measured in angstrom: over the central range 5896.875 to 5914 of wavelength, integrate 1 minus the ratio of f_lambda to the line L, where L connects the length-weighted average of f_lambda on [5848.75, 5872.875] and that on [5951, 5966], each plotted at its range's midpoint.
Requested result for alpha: 1.2 angstrom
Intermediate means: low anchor 19.2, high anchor 19.7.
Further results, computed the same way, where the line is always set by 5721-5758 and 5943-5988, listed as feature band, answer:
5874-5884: 0.2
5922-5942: 0.6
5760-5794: 1.0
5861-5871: -0.5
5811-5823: -1.4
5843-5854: 0.0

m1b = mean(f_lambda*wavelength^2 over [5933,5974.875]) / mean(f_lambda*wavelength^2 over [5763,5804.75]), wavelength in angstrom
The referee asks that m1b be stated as 1.0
